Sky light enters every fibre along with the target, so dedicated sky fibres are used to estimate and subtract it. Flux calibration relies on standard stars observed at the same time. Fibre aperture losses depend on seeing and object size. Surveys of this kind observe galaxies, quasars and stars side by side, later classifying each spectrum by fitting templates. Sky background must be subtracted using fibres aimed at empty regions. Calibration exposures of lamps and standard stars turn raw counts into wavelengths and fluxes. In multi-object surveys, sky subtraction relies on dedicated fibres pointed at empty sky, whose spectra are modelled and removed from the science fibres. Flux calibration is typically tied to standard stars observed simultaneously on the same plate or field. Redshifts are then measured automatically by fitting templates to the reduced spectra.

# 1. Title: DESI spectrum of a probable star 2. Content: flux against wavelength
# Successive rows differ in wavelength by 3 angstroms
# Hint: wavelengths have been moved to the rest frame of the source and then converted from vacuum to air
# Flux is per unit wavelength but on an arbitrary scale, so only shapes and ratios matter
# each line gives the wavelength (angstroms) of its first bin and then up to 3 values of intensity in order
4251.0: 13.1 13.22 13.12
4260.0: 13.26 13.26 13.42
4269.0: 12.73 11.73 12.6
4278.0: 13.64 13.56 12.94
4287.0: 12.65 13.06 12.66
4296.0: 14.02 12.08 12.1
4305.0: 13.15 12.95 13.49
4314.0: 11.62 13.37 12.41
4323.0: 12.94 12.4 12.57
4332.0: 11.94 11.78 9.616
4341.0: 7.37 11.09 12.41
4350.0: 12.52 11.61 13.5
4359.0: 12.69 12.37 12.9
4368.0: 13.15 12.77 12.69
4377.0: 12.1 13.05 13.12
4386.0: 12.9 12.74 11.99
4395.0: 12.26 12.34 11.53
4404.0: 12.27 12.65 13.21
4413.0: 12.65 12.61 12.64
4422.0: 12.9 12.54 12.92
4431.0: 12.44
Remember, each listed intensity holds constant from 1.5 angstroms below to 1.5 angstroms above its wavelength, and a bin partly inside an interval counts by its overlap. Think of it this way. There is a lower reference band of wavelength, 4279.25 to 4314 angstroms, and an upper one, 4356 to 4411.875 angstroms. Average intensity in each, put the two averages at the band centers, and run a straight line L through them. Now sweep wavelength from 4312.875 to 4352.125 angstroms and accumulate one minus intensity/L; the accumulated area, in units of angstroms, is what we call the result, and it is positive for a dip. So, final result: 3.4 angstroms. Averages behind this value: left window 12.9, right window 12.6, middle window 11.7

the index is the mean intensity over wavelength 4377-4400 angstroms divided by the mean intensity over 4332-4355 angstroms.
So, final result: 1.14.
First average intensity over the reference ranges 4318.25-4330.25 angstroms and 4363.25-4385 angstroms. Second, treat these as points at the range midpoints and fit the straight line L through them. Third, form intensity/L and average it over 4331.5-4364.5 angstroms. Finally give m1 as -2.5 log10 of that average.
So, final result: 0.10 mag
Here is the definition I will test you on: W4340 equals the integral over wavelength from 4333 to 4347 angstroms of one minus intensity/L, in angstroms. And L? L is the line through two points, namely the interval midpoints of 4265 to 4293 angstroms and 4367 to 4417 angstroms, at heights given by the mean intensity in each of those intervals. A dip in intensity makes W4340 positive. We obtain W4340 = 2.7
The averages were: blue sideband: 12.9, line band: 10.3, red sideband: 12.6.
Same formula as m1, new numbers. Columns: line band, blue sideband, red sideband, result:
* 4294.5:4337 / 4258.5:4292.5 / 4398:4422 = 0.021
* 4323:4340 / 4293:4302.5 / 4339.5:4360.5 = 0.035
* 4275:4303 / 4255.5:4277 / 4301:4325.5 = -0.012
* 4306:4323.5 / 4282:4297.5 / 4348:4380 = 0.012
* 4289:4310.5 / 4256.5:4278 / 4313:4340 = -0.041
